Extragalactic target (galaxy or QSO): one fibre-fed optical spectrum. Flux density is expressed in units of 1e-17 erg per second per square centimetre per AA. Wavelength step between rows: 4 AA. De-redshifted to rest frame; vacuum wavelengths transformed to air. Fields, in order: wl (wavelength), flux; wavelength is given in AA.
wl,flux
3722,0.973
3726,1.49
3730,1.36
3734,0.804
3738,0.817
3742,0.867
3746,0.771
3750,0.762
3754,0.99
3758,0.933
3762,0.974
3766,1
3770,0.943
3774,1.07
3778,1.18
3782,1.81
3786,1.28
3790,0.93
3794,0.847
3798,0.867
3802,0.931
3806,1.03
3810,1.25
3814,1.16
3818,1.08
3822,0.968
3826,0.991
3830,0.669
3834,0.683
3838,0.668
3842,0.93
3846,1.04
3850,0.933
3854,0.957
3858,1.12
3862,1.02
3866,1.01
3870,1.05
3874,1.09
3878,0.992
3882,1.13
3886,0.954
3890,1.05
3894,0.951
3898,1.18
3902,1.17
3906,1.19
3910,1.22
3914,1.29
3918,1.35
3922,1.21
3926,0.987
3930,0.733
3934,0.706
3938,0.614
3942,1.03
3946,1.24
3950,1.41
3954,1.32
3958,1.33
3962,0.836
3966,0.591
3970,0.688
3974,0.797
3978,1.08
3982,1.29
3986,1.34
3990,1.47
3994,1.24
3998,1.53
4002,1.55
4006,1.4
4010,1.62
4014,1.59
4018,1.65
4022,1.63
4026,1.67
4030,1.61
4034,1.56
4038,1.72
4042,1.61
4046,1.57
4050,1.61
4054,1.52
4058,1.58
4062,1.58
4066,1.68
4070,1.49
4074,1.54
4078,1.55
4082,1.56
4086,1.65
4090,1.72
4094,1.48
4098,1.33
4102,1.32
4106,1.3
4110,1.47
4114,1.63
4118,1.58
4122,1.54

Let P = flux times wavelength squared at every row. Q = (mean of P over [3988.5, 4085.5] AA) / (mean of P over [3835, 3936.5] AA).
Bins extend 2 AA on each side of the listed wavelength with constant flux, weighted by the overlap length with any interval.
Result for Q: 1.64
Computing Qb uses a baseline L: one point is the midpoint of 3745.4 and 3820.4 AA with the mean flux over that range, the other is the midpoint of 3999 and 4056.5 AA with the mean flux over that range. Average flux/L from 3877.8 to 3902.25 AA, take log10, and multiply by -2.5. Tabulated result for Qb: 0.21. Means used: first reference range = 1.05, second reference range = 1.59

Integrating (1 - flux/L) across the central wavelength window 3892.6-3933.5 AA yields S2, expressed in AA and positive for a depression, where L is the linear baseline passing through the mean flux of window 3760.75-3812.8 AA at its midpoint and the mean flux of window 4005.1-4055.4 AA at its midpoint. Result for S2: 7.18 AA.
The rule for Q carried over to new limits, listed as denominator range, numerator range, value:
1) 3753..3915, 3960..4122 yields 1.55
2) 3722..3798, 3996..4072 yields 1.76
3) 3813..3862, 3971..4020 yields 1.59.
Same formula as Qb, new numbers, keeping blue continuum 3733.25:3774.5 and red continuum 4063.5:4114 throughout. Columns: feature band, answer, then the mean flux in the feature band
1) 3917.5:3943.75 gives 0.30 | 0.923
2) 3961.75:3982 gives 0.47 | 0.844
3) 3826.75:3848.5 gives 0.28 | 0.812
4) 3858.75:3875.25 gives 0.06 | 1.05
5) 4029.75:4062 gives -0.12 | 1.6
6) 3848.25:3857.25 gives 0.12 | 0.97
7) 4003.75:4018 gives -0.14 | 1.55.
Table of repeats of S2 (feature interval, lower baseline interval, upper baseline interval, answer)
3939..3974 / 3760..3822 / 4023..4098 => 9.1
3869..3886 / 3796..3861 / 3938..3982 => -1.2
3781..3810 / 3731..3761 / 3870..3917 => -4.1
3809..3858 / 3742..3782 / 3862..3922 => 5.4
